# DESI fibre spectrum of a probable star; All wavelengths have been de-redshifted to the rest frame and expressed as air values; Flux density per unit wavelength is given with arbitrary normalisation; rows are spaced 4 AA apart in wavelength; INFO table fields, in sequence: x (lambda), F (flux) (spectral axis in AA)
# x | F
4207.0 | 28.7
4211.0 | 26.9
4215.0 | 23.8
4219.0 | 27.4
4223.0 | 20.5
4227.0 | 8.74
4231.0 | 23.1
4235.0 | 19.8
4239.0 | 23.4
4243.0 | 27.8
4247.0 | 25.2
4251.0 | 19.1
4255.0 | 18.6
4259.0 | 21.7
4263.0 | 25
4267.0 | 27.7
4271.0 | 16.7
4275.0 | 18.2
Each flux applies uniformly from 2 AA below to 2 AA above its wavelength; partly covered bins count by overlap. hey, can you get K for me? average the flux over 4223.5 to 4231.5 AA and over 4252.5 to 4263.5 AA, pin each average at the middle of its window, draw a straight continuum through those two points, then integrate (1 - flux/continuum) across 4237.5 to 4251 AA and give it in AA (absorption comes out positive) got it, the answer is -4.4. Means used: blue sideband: 15.4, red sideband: 21.2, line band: 24.6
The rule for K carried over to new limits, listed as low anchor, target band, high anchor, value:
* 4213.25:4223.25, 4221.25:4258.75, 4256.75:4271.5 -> 5.0 AA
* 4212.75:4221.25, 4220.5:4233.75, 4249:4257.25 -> 3.2 AA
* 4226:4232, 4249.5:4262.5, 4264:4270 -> 1.3 AA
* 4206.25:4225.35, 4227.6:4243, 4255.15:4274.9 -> 1.4 AA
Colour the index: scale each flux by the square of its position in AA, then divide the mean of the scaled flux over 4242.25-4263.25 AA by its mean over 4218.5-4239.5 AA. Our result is 1.15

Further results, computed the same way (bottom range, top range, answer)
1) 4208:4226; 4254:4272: 0.96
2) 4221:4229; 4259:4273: 1.60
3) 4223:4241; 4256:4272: 1.23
